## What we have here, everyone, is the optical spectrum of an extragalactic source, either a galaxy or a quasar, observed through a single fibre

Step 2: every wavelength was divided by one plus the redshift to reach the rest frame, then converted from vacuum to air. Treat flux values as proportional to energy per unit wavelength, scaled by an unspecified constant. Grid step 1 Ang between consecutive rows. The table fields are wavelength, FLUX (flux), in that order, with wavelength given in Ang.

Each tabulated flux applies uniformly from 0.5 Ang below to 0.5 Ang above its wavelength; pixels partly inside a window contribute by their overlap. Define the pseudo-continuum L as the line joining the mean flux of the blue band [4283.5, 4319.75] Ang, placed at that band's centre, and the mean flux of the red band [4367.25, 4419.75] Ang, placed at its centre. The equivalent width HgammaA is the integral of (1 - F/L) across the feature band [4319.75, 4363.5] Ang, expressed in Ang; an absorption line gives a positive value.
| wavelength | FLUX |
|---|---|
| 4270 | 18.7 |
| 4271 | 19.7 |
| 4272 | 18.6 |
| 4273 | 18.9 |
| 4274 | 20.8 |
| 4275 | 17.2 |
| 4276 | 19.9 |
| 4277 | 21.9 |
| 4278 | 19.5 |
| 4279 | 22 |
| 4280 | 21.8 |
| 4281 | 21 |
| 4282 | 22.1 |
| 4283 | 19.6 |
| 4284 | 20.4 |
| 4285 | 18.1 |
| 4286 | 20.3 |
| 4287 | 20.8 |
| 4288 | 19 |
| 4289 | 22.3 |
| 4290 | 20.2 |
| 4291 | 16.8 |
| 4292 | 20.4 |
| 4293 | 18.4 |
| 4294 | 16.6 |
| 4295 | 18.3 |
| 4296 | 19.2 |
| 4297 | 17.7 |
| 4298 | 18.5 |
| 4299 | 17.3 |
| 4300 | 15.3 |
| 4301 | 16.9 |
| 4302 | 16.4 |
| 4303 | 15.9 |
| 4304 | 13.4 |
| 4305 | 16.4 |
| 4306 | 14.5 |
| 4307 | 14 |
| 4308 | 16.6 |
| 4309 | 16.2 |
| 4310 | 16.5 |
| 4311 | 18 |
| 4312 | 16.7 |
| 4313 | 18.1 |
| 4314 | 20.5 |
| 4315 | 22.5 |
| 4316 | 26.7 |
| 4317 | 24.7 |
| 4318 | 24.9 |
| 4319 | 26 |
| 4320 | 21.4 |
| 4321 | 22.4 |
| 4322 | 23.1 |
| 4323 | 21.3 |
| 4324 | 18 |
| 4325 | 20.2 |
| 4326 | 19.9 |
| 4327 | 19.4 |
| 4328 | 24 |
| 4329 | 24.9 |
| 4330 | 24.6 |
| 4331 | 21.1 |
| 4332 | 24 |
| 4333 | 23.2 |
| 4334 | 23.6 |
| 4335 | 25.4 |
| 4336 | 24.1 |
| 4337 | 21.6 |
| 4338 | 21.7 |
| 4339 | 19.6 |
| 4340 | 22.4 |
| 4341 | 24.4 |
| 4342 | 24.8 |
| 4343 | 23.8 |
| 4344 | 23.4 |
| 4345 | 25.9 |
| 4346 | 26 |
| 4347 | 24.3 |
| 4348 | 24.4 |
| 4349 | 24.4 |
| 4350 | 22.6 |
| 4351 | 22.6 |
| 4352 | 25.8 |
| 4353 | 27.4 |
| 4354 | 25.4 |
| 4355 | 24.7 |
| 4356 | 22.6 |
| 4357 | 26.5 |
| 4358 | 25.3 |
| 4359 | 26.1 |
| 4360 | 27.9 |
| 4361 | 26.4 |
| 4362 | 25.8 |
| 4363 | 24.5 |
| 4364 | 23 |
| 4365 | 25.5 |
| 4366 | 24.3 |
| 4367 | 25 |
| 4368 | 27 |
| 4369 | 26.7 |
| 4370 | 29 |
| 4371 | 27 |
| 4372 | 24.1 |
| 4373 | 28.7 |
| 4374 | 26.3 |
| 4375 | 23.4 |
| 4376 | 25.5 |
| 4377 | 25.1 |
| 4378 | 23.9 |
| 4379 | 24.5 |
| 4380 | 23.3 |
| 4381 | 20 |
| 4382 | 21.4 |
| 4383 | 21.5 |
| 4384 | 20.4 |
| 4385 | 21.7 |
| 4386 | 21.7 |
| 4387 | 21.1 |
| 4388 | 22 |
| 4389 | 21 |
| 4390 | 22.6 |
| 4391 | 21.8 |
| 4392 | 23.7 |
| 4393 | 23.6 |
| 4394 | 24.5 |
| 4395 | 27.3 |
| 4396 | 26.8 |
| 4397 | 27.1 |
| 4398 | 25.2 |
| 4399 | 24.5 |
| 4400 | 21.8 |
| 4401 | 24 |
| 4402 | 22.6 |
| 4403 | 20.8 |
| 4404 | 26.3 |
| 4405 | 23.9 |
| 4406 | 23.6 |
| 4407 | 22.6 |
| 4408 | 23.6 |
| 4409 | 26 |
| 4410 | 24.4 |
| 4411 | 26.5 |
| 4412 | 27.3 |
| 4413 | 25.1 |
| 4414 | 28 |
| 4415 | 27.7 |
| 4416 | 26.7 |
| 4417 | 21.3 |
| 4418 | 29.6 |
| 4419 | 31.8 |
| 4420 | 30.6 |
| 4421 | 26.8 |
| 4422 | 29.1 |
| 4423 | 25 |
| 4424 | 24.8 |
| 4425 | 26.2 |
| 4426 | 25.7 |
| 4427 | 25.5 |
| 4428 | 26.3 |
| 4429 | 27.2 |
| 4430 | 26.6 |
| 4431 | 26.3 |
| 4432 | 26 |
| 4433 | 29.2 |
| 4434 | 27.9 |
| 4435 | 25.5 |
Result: -4.9 Ang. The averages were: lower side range 18.8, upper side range 24.6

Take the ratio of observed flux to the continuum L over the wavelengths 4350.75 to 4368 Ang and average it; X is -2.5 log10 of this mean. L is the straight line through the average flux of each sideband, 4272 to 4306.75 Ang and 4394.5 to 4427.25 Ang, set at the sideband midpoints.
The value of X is -0.12 mag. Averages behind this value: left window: 18.7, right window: 25.7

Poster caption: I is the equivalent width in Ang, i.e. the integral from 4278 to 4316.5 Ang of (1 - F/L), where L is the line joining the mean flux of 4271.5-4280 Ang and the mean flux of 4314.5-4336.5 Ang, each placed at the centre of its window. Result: 4.8 Ang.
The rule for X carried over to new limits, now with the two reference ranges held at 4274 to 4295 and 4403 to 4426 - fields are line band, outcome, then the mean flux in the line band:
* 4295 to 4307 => 0.25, 16.5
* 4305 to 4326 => 0.07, 20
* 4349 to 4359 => -0.07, 24.8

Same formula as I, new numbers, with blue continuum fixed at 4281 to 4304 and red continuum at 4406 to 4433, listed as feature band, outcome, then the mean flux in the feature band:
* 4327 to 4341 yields -1.2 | 23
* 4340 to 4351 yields -1.2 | 24.2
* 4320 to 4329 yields -0.3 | 21.3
